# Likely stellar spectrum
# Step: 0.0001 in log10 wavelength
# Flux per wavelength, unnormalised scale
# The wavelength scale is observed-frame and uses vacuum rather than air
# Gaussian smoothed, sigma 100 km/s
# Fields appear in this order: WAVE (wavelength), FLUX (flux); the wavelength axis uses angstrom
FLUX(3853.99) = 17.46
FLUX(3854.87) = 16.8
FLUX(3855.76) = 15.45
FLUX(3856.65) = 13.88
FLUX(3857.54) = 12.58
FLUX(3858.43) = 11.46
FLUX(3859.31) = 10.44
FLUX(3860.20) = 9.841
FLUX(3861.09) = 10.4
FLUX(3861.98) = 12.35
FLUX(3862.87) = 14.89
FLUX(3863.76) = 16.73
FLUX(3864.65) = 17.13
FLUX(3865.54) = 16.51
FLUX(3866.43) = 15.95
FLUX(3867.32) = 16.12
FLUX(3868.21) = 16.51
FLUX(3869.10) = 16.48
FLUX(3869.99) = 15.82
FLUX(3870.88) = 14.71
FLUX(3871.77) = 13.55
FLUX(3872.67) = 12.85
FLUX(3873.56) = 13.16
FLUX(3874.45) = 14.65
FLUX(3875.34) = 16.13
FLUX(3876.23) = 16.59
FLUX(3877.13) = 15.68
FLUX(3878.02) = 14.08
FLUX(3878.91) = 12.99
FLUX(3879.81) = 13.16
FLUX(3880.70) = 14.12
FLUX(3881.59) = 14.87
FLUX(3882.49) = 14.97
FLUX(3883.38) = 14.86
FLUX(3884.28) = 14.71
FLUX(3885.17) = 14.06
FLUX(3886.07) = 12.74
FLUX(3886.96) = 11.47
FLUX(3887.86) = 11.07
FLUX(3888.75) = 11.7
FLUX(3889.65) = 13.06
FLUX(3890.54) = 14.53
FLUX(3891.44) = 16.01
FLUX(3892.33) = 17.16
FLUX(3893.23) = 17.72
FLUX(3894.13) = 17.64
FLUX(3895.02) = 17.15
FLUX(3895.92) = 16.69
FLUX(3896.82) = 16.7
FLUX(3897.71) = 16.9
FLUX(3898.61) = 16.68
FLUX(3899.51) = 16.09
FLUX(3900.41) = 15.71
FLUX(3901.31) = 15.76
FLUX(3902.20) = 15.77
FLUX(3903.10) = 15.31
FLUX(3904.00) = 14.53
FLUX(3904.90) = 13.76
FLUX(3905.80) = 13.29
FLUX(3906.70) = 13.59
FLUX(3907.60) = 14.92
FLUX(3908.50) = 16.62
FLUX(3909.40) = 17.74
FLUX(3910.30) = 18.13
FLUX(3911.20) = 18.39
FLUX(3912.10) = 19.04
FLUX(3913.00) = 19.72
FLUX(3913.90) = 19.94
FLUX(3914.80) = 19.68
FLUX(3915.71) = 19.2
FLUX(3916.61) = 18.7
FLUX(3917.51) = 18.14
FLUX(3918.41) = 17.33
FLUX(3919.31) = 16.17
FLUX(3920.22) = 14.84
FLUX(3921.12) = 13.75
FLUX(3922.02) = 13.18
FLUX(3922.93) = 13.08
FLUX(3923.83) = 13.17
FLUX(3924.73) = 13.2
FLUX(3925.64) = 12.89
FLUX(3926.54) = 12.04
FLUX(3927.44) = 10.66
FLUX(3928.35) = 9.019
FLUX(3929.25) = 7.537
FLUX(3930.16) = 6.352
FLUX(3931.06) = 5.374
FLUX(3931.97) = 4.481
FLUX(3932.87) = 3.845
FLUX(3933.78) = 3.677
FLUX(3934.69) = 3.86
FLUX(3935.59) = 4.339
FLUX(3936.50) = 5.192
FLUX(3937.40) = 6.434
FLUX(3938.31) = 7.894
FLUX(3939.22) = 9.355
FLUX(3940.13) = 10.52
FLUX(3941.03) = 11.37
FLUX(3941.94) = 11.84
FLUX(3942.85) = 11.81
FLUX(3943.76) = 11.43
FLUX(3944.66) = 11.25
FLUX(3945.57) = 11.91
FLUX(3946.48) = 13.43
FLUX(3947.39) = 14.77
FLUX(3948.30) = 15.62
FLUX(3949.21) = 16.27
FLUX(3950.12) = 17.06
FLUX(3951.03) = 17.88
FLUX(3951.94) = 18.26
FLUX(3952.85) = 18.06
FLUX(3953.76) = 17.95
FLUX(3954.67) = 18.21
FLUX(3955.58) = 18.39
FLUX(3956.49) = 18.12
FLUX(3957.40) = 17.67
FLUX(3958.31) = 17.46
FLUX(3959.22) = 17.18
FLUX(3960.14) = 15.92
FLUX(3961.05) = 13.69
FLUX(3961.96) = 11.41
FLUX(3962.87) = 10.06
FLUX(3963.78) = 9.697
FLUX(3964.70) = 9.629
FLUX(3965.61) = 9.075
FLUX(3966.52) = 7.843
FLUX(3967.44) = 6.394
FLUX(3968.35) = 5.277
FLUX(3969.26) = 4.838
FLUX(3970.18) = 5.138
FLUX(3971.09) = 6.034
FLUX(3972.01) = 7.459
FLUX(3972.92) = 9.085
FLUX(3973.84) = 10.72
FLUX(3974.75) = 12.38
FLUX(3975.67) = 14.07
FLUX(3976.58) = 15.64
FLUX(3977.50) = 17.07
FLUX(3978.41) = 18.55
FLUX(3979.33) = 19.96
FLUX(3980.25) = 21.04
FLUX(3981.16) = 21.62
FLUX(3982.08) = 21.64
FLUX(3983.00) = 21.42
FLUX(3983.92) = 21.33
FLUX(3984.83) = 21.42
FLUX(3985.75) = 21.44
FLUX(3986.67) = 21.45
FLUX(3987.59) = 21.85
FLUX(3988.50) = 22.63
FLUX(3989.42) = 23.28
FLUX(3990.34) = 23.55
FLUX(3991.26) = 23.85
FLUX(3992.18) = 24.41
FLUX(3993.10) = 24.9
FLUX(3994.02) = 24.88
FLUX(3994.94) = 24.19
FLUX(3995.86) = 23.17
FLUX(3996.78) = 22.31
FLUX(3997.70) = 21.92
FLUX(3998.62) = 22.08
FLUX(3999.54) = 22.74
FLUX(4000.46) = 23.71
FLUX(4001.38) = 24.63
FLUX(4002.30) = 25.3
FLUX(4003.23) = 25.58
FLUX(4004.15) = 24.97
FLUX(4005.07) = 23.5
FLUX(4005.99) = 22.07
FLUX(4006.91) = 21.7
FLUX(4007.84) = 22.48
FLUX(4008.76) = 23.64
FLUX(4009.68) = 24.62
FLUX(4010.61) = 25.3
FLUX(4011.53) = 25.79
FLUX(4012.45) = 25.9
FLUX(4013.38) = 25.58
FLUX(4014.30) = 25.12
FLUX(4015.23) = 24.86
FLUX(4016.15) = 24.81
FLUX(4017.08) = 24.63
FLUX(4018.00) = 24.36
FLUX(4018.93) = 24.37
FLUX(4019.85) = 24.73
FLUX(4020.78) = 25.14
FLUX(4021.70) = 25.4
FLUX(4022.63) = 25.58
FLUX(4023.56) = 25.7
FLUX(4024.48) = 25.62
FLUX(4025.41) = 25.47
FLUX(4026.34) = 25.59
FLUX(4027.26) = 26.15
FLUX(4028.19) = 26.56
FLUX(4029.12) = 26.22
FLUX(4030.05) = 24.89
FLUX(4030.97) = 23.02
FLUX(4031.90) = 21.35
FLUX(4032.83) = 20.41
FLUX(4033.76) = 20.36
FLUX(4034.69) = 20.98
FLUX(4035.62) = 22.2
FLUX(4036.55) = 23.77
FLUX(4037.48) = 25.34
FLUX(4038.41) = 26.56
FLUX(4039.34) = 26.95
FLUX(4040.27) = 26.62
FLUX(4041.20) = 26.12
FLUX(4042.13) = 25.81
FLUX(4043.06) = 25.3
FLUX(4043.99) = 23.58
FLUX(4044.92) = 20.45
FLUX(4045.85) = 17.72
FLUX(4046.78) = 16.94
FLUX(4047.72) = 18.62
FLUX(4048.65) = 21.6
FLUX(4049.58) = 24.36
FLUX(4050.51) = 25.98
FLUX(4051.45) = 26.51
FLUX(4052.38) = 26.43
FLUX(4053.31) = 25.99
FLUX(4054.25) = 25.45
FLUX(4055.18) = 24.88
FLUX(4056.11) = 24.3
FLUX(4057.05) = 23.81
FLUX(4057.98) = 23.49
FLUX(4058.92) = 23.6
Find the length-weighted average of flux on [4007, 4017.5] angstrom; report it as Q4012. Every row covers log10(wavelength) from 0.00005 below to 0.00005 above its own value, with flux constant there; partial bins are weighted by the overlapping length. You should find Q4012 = 24.7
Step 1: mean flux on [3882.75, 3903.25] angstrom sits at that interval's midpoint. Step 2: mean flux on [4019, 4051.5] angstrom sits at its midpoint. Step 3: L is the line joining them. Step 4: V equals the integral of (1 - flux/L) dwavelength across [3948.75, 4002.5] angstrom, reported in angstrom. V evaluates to 8.11 angstrom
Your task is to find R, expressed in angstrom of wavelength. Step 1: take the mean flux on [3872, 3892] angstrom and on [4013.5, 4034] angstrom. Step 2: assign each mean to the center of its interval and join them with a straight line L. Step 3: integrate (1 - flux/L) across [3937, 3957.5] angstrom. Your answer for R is 5.3 angstrom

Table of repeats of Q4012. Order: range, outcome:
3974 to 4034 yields 23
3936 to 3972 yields 12.2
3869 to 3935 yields 14.2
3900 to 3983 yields 13.3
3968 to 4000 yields 18.4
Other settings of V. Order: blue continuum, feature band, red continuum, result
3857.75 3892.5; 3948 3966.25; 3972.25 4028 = 4.0 angstrom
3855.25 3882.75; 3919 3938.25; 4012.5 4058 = 9.4 angstrom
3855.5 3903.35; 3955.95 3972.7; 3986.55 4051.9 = 7.8 angstrom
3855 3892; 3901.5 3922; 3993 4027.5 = 0.4 angstrom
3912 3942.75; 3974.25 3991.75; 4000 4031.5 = -0.2 angstrom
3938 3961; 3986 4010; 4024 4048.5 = -4.6 angstrom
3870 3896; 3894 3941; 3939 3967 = 3.4 angstrom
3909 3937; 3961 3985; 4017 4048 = 6.7 angstrom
